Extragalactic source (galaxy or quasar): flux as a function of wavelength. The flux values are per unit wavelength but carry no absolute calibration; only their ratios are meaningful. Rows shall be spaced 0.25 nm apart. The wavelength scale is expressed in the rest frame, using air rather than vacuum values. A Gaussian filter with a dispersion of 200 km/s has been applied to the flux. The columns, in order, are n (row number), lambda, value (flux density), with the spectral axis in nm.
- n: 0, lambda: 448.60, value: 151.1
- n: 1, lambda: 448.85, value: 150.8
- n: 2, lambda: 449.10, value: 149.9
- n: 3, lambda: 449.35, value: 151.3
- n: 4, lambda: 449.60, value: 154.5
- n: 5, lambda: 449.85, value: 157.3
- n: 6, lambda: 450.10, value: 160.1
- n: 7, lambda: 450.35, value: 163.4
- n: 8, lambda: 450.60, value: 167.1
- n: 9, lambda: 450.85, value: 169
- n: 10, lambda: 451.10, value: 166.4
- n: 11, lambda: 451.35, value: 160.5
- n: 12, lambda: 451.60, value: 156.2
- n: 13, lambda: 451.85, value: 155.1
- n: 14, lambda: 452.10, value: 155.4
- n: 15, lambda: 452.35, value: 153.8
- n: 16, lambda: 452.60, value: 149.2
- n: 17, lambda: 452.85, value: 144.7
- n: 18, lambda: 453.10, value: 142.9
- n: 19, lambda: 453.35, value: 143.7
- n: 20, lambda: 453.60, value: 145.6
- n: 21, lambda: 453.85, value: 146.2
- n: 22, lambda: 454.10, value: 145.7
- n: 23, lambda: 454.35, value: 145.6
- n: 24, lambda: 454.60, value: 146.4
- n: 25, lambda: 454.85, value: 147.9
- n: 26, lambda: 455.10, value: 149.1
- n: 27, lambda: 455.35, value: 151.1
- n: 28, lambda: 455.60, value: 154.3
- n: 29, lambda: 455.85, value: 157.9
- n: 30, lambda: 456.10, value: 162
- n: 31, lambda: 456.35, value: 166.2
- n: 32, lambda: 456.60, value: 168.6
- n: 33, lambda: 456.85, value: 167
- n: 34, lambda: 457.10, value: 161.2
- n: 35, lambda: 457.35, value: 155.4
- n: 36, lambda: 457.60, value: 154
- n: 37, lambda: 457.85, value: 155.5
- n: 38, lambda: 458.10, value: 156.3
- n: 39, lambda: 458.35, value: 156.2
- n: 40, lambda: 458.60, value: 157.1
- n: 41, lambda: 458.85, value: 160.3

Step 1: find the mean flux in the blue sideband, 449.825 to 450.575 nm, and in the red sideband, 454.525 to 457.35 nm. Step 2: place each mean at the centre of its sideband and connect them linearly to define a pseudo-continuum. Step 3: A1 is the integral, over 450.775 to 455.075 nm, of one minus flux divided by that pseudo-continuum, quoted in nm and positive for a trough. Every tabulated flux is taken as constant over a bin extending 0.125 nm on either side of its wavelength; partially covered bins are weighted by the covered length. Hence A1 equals 0.23 nm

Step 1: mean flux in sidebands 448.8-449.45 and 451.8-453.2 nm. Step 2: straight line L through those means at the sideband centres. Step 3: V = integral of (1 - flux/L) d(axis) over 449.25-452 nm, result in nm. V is -0.18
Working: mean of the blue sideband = 151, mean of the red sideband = 150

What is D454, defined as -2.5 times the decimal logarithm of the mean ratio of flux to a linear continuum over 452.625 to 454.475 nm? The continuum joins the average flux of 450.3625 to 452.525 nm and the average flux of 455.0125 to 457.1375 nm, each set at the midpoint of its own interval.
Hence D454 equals 0.11 mag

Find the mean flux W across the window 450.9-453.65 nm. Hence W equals 153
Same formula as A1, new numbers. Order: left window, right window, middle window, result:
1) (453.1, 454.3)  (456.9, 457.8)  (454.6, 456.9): -0.08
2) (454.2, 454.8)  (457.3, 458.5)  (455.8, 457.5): -0.12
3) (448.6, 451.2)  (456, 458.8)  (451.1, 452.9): 0.05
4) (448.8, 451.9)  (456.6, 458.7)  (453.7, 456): 0.13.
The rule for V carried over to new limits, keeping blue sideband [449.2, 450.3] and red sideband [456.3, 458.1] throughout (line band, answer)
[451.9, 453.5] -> 0.09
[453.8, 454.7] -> 0.07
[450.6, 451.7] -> -0.05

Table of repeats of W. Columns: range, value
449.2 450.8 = 159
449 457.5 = 155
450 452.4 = 161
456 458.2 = 161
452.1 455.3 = 147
